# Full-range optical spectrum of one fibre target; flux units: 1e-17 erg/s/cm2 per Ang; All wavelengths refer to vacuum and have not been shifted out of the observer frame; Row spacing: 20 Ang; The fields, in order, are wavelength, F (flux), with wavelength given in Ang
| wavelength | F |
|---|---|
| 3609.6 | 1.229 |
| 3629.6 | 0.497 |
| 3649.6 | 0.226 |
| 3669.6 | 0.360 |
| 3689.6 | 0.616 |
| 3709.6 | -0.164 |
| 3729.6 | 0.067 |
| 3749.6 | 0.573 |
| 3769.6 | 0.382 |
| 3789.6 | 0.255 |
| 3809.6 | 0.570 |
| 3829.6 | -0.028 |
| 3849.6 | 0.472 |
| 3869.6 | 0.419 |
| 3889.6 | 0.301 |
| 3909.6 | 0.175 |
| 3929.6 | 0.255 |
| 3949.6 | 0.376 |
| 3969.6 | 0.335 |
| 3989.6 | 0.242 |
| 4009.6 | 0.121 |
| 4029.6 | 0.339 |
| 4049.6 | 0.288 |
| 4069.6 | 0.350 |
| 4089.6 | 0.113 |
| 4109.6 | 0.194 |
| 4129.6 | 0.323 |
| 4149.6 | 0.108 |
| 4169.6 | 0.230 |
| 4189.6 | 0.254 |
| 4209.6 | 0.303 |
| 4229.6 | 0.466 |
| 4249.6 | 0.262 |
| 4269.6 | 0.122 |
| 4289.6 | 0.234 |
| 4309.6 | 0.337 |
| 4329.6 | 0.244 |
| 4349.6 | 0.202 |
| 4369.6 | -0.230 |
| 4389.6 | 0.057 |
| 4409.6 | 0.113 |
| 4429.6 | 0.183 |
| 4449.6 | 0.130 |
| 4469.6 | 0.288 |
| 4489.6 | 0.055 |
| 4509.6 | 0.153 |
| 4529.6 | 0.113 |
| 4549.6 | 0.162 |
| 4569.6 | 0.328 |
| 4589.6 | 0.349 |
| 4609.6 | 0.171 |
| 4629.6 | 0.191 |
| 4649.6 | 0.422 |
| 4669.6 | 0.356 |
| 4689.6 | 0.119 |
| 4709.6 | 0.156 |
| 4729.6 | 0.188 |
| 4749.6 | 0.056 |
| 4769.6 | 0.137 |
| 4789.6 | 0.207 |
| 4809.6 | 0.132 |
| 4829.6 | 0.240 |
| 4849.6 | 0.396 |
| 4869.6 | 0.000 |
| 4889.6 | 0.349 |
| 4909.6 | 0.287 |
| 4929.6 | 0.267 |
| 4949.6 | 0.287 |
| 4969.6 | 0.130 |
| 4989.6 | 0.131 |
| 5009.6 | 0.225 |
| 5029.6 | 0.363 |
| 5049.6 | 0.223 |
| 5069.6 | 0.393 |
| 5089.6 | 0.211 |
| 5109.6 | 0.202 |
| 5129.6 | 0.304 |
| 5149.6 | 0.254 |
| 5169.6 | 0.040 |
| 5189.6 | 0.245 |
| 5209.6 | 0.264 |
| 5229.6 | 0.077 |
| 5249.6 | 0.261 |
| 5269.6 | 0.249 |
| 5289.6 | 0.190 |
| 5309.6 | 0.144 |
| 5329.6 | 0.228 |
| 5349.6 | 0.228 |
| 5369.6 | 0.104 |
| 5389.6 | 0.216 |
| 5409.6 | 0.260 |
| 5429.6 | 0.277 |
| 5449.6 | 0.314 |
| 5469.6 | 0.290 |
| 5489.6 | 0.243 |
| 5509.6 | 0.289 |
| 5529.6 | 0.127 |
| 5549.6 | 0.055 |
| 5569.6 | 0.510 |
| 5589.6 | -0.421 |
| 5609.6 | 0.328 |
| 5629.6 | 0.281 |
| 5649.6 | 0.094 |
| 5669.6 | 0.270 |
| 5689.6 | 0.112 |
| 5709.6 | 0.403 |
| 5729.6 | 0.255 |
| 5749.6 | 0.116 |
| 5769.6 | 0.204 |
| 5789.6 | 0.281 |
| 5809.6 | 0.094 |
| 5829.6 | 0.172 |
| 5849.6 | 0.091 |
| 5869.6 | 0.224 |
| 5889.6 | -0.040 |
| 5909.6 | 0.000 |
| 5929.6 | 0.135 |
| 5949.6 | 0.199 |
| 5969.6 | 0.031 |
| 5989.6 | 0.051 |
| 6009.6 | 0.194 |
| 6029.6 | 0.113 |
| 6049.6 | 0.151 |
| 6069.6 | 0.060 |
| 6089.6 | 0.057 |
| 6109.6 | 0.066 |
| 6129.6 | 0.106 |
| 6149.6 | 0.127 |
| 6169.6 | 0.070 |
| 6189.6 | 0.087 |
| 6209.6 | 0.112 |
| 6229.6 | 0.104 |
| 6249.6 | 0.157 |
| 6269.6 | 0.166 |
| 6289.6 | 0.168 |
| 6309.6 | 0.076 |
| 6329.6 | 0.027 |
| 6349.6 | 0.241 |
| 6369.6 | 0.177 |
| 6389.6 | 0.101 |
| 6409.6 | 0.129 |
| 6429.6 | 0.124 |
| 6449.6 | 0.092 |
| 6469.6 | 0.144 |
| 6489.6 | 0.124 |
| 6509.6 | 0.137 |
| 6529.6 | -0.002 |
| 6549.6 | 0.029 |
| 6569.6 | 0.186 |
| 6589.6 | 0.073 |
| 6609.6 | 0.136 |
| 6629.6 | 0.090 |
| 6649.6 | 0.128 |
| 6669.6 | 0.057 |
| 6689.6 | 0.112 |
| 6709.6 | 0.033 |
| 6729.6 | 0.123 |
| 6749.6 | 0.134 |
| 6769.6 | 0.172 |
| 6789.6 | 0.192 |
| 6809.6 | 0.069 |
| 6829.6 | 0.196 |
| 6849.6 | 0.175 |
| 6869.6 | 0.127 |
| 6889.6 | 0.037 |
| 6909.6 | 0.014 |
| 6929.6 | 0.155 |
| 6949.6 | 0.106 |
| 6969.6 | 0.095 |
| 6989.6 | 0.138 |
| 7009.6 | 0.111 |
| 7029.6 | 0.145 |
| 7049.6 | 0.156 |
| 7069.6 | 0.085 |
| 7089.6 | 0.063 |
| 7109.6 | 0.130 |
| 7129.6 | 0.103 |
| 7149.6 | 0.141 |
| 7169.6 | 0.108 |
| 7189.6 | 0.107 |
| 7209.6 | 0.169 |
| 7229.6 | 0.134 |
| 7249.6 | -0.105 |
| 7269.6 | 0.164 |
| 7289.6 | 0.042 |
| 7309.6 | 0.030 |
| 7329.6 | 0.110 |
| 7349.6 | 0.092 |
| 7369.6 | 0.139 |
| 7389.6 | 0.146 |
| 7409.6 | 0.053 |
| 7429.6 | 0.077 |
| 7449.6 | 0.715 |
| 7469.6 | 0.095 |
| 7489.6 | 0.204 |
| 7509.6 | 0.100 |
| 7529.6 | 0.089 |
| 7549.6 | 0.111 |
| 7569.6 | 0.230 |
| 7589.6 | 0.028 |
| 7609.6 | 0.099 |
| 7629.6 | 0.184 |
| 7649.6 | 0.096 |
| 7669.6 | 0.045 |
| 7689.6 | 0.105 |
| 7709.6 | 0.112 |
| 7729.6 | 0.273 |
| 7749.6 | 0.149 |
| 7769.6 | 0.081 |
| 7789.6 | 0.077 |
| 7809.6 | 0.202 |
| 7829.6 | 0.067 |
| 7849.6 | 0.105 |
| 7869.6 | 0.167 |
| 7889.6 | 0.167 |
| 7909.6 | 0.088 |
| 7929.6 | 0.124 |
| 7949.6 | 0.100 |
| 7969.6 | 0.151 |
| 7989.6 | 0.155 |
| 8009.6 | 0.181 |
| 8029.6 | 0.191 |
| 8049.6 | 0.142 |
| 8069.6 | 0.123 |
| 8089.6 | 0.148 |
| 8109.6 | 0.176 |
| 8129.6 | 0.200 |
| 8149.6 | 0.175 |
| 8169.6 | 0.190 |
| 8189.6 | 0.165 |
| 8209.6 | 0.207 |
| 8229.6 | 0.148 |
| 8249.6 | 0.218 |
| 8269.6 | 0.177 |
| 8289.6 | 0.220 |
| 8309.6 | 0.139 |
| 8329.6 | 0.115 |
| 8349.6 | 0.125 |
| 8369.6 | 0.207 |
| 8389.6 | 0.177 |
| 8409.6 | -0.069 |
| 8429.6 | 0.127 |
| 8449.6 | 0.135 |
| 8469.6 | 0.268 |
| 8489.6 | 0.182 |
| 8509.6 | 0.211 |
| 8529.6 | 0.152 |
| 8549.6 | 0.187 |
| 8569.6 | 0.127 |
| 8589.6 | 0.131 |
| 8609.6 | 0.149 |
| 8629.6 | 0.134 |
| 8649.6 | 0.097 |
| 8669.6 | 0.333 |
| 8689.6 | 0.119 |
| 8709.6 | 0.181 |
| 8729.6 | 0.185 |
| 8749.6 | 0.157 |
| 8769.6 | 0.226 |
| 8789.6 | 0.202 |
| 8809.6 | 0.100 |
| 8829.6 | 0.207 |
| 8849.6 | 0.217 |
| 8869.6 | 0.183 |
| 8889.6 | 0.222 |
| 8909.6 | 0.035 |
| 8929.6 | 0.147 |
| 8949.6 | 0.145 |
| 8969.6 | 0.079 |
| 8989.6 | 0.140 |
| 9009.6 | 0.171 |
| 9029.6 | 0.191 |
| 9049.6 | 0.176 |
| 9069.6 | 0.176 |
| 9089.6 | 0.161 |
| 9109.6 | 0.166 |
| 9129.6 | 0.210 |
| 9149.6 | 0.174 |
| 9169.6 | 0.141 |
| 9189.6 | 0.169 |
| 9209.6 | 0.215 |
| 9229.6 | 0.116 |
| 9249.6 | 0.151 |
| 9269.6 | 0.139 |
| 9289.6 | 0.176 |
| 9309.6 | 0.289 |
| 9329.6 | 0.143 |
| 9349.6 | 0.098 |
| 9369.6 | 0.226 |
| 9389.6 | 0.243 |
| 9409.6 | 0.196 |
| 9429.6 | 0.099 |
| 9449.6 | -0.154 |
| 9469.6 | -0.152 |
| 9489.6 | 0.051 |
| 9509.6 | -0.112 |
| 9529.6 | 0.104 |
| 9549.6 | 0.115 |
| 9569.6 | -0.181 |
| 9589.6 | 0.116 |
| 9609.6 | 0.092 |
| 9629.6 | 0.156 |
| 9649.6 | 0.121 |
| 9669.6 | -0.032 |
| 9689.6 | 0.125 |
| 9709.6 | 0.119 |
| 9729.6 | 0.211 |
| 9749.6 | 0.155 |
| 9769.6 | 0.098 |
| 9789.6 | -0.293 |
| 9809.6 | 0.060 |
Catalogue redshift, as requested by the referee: 1.00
